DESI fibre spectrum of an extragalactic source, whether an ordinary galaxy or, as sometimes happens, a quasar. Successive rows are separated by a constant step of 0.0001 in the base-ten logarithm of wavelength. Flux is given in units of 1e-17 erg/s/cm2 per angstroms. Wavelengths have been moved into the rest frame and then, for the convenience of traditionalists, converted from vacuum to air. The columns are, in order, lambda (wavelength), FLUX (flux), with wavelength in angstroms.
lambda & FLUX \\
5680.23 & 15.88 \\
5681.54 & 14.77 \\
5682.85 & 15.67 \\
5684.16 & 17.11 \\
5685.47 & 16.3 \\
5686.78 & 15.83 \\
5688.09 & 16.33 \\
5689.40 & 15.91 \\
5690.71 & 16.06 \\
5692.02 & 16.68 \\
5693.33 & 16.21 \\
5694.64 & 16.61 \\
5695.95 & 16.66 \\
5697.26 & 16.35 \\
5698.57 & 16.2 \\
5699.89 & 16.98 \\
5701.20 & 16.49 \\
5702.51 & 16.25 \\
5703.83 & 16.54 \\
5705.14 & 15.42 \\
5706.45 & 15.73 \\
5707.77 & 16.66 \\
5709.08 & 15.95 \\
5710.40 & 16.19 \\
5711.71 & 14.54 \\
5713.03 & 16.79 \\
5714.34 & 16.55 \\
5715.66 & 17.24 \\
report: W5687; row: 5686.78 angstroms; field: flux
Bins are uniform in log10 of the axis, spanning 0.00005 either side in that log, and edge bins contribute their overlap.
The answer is 15.83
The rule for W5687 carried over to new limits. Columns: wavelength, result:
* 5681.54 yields 14.77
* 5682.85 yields 15.67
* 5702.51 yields 16.25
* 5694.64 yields 16.61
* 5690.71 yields 16.06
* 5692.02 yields 16.68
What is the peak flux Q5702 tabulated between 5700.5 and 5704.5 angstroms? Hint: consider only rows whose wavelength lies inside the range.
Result 16.54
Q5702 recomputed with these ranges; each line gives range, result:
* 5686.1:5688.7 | 16.33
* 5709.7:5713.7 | 16.79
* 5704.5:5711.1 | 16.66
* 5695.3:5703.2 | 16.98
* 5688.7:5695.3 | 16.68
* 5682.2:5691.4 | 17.11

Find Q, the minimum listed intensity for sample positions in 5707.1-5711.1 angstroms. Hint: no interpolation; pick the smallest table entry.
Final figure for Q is 15.95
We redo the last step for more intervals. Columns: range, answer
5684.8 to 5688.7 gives 15.83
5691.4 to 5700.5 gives 16.2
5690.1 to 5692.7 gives 16.06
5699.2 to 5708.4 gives 15.42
